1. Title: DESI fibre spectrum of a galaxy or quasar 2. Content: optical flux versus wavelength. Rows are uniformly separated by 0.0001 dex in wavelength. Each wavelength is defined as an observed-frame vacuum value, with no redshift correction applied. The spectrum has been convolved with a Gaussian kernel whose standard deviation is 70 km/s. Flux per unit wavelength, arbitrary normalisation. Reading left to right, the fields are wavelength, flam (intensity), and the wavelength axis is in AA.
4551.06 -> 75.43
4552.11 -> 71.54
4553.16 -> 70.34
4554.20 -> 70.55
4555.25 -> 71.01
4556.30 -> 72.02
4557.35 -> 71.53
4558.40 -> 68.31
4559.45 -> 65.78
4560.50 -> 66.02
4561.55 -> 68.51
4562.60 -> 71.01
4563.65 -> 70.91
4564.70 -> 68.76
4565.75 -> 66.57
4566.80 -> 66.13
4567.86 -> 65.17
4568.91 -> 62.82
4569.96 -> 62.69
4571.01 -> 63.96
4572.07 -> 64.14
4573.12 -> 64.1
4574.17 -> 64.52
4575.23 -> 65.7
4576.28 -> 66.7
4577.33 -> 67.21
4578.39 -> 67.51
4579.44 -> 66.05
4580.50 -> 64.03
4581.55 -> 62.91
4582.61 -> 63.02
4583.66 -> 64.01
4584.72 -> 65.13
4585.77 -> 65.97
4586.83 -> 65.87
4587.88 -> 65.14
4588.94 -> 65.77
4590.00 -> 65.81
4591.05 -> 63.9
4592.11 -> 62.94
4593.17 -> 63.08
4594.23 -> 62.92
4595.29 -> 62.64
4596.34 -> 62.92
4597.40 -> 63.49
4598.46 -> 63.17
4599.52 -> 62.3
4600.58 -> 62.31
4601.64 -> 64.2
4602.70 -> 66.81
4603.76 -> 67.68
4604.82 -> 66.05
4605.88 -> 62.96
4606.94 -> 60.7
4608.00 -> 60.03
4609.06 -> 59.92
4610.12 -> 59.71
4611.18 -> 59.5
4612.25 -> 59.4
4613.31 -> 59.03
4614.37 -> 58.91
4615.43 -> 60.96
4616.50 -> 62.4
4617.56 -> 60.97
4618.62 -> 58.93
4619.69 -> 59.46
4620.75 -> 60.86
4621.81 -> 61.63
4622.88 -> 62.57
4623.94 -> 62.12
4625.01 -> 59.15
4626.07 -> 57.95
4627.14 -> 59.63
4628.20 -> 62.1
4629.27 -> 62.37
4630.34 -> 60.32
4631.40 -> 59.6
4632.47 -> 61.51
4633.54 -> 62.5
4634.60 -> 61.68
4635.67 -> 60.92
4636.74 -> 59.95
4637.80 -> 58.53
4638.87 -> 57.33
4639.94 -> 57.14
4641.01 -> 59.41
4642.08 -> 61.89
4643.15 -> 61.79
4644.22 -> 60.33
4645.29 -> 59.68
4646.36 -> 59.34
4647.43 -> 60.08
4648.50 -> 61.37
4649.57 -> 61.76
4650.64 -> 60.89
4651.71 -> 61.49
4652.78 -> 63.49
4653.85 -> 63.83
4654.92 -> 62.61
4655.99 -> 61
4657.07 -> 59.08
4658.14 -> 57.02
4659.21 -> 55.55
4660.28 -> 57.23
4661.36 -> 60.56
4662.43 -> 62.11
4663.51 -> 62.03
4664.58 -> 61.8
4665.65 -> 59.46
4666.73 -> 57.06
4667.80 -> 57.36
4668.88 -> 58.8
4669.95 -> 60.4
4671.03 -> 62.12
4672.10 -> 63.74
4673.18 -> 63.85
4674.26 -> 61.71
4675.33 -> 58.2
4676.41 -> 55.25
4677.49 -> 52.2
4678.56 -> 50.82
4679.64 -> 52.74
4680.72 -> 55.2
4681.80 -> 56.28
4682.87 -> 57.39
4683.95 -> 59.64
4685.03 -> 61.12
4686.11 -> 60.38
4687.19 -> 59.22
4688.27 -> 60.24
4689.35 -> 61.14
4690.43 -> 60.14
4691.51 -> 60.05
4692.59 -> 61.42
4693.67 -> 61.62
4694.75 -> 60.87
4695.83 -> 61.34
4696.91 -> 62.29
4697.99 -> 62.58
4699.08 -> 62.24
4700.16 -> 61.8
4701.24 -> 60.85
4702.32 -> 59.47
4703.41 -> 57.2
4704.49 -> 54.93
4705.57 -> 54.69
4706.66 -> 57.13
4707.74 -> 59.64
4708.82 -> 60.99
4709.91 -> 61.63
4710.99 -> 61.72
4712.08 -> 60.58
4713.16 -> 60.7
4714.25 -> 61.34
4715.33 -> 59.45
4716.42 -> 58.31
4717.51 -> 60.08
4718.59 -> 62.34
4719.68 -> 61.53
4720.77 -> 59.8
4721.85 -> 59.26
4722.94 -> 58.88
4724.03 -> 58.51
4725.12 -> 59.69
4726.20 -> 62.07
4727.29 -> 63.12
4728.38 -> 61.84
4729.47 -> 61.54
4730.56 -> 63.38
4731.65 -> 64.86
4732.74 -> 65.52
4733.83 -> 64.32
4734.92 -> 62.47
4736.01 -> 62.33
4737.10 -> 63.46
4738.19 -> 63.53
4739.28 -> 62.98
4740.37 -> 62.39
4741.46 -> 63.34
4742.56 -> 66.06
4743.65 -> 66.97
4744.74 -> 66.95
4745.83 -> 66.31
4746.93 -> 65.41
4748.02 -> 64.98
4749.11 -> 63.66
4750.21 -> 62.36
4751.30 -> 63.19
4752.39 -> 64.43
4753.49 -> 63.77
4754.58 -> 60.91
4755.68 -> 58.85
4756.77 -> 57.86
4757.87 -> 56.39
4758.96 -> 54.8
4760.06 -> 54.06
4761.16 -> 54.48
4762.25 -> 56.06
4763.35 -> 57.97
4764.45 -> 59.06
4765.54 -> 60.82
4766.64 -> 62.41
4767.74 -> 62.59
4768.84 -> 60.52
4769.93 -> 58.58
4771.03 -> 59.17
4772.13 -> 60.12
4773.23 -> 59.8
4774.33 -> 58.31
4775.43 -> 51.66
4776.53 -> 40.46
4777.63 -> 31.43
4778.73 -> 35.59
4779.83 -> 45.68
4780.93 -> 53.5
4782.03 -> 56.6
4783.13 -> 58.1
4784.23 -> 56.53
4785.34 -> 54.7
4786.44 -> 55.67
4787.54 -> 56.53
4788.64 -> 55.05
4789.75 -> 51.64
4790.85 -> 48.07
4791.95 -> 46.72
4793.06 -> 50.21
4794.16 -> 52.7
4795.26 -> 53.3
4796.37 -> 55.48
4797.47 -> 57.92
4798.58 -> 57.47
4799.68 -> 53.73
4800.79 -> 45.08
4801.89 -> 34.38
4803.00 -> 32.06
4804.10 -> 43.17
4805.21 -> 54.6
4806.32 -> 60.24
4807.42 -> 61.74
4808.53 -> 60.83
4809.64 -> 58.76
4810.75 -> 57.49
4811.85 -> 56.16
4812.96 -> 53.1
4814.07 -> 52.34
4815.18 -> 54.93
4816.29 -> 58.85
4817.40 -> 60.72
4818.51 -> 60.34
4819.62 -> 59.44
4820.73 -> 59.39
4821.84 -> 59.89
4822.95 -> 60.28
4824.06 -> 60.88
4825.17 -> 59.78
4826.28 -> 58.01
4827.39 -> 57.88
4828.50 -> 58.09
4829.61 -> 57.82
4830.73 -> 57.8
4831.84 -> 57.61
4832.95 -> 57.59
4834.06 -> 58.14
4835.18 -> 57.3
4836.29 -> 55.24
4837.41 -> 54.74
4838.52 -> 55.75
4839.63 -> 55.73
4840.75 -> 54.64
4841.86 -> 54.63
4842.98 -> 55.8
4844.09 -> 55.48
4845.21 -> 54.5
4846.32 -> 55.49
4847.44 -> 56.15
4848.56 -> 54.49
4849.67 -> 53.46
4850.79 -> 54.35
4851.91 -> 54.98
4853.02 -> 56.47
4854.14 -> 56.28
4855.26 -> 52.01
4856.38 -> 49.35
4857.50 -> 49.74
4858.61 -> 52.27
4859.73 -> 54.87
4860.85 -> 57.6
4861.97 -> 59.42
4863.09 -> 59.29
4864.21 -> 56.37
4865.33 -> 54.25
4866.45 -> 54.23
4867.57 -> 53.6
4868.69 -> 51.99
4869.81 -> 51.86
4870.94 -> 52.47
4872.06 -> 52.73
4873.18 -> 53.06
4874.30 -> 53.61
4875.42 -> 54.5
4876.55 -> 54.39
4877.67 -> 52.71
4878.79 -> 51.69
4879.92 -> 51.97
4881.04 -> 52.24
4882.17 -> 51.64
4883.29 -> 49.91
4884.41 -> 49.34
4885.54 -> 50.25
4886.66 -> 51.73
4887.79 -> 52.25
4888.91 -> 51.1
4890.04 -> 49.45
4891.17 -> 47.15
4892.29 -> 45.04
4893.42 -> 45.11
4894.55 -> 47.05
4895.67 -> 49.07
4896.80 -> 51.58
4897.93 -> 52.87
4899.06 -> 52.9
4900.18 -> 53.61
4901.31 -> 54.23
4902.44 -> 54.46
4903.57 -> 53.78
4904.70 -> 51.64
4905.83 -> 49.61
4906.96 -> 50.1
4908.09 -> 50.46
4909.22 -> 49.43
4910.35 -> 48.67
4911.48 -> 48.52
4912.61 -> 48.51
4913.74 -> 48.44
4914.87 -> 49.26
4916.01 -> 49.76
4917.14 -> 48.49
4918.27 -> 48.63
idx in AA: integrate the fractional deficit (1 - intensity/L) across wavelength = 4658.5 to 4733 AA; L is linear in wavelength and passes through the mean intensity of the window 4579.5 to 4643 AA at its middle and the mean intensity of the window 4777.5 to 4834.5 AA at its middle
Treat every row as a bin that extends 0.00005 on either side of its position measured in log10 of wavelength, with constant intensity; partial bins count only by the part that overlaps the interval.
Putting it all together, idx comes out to -1.5 AA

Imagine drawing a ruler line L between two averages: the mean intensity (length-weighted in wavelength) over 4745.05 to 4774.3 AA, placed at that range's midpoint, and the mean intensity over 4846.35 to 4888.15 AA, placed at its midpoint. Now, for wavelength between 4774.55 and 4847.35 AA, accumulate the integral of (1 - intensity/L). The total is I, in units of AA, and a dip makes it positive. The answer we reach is 3.6 AA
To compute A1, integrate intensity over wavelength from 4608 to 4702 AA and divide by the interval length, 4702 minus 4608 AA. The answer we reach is 60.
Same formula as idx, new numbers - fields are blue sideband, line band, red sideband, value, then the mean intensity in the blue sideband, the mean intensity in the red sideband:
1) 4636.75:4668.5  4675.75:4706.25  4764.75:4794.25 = -0.3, 60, 53.5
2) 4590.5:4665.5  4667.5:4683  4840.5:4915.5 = 0.5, 61.1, 52.4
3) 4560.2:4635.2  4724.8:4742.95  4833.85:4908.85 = -1.5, 63.3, 53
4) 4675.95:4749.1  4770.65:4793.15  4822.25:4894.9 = 2.3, 60.8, 54.1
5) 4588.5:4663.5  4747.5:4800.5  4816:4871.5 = 2.0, 61.2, 56.1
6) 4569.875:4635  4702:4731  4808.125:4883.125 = -0.3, 62.8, 55.6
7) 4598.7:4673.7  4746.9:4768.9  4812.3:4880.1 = -0.9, 60.8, 55.6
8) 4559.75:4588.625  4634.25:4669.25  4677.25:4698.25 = 0.6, 65.7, 58.9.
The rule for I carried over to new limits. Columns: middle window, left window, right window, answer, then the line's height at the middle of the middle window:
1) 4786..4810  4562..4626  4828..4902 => 1.72 AA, 56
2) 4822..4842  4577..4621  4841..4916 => -1.23 AA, 54.1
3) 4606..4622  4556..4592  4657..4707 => 0.82 AA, 63.5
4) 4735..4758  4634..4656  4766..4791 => -3.27 AA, 55.4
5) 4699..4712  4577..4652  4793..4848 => -0.04 AA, 59.1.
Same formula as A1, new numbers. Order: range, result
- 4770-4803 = 51.3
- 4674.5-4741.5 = 60.2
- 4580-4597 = 64.1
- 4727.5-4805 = 56.9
